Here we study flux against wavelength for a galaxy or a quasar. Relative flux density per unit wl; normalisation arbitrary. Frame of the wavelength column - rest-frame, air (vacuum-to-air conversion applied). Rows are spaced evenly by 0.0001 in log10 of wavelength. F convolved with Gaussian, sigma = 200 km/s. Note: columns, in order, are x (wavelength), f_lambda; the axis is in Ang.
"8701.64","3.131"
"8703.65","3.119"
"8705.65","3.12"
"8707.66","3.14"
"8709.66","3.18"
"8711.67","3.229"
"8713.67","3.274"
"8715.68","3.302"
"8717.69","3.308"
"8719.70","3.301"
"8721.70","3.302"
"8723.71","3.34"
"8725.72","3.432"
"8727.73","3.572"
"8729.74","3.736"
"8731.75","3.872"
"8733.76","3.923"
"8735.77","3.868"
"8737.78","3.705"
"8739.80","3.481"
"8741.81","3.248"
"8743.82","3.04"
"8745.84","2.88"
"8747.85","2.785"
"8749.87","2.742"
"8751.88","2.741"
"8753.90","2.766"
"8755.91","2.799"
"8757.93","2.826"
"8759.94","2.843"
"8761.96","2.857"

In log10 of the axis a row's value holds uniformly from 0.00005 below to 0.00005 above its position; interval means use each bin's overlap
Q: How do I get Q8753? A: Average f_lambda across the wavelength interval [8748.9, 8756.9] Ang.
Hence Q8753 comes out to 2.76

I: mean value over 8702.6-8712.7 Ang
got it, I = 3.16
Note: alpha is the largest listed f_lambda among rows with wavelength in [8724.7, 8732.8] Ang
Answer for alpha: 3.872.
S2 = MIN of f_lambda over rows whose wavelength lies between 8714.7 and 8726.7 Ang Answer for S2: 3.301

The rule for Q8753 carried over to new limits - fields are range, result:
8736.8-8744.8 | 3.37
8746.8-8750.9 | 2.77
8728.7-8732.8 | 3.8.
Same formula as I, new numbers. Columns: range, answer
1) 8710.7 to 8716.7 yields 3.27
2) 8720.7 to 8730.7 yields 3.48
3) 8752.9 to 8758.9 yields 2.8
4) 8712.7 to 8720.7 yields 3.29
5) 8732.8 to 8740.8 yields 3.74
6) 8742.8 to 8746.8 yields 2.96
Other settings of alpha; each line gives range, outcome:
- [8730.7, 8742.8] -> 3.923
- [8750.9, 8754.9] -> 2.766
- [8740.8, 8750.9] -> 3.248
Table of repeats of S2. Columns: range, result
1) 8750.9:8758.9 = 2.741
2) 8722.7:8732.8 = 3.34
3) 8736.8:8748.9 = 2.785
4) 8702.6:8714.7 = 3.119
